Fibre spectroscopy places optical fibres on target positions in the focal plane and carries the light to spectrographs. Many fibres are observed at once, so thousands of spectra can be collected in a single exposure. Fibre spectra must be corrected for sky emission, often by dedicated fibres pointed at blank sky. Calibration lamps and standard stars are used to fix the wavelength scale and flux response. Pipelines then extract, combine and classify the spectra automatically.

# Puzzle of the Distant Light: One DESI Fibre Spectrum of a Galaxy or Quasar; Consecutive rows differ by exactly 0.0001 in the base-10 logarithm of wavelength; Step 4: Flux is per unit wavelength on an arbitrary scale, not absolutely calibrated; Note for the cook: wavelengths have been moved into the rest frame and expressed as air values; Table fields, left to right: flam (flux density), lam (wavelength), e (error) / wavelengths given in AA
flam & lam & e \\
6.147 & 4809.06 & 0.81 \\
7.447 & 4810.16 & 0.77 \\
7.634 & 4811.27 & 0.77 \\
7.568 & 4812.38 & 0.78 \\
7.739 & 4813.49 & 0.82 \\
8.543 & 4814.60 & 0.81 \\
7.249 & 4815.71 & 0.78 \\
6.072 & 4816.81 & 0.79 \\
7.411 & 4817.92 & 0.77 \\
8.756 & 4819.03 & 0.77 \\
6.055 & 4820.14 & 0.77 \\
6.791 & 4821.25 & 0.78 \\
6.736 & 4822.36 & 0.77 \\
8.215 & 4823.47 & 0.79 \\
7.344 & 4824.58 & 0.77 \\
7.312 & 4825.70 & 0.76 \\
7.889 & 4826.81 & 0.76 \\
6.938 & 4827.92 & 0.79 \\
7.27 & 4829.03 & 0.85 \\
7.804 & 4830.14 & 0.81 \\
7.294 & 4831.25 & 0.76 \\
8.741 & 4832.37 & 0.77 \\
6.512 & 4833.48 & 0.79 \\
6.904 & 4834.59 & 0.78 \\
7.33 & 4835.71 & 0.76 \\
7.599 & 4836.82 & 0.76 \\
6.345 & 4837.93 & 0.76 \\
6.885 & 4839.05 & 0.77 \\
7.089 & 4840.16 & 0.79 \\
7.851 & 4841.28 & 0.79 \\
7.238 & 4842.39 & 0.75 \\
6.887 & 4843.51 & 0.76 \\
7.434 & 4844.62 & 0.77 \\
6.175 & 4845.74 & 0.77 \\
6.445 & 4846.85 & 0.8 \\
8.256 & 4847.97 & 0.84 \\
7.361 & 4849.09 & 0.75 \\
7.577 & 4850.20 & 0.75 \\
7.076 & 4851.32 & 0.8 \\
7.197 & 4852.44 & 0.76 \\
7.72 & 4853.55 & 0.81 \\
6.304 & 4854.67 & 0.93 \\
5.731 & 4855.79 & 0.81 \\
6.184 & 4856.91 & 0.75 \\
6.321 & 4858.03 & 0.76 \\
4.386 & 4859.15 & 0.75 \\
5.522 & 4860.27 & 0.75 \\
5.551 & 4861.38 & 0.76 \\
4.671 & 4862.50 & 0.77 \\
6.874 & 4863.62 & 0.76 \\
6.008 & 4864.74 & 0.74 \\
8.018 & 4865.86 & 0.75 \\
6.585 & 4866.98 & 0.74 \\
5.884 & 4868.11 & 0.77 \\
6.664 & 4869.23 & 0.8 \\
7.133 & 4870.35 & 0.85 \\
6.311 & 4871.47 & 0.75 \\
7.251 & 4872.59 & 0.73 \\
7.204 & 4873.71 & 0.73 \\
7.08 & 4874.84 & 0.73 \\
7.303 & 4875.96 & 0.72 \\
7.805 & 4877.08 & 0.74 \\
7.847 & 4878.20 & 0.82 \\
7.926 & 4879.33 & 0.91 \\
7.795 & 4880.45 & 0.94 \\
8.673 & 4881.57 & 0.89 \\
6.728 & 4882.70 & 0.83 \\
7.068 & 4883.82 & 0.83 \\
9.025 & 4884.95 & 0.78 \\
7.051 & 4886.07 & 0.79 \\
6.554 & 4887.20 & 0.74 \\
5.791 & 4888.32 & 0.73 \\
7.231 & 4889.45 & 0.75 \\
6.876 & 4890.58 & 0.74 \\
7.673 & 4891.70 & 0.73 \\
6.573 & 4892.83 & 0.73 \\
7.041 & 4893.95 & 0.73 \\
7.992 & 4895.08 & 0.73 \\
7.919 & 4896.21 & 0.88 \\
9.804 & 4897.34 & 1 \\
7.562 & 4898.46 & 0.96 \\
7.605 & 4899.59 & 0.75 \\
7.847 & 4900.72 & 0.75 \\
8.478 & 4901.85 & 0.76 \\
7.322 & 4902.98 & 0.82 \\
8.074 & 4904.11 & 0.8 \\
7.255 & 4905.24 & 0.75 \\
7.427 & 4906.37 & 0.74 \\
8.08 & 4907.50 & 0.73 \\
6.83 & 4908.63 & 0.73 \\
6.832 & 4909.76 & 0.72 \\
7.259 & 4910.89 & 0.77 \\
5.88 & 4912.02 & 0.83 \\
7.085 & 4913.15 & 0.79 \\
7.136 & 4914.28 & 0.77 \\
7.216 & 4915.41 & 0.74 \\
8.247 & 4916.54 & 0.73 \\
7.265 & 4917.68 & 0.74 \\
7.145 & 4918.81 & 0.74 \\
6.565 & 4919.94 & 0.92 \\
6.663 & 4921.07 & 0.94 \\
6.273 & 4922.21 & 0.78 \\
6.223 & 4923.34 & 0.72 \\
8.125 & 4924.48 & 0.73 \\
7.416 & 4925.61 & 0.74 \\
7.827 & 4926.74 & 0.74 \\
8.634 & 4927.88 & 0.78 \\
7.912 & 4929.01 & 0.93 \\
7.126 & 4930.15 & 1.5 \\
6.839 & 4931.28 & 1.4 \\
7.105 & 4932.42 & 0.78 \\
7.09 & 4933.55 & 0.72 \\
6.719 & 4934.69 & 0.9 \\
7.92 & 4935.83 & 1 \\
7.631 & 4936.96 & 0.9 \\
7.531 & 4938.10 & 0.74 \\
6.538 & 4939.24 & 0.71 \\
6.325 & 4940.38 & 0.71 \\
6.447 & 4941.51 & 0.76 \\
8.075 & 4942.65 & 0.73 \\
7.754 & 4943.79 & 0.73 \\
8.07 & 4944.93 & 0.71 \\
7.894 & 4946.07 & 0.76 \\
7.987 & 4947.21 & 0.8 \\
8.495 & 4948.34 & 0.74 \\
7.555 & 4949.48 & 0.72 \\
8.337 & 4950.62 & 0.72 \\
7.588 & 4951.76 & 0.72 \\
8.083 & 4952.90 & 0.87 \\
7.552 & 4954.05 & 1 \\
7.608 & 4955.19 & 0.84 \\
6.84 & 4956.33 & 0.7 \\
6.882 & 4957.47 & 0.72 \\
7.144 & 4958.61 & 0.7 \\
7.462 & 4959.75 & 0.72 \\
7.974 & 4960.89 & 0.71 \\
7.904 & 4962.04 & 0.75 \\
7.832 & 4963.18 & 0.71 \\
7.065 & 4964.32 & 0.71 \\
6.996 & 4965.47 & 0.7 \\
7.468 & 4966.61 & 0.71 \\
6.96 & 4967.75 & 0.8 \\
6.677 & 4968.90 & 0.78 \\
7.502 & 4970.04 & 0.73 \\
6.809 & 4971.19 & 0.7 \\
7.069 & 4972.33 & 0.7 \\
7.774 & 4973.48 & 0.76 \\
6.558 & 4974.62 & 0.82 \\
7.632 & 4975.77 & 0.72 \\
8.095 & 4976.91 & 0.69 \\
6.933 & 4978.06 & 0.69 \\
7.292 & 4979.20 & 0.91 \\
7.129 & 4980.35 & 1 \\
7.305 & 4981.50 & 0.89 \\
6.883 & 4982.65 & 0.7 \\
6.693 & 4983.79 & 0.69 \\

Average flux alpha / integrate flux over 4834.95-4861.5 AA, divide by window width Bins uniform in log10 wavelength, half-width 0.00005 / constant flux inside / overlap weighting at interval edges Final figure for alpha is 6.79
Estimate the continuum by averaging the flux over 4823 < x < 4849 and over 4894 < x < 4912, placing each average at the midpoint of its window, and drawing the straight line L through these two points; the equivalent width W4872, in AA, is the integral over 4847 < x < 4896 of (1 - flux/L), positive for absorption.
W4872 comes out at 3.7 AA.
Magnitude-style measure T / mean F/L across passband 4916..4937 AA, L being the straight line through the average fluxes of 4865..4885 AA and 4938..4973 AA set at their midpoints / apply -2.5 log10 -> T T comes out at 0.01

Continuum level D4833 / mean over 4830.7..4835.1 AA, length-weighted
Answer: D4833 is 7.37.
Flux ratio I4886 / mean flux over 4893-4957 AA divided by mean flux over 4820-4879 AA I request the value 1.08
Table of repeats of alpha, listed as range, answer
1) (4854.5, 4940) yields 7.12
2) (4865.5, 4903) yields 7.4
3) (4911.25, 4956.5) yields 7.37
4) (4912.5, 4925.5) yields 7.09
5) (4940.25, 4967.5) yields 7.57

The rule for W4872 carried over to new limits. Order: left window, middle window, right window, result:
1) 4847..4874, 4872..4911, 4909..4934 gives -3.6 AA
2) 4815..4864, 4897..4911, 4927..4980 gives -0.9 AA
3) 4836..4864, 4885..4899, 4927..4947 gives -0.7 AA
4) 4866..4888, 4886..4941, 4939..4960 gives 0.7 AA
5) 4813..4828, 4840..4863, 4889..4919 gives 2.5 AA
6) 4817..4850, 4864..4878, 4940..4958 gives 0.8 AA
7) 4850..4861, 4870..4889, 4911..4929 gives -1.9 AA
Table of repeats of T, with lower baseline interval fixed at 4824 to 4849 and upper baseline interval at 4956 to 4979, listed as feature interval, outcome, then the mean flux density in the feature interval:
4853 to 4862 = 0.215 mag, 5.95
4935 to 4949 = -0.038 mag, 7.54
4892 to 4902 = -0.082 mag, 7.84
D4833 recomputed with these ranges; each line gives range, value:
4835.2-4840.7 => 7.05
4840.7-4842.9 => 7.55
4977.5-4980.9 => 7.12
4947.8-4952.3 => 7.99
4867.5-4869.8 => 6.26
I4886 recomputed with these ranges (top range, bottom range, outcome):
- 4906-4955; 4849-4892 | 1.07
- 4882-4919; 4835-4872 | 1.11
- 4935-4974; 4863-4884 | 1.04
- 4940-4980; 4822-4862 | 1.07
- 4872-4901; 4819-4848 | 1.04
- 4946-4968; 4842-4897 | 1.09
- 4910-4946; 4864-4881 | 1.02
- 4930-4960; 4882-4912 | 1.00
